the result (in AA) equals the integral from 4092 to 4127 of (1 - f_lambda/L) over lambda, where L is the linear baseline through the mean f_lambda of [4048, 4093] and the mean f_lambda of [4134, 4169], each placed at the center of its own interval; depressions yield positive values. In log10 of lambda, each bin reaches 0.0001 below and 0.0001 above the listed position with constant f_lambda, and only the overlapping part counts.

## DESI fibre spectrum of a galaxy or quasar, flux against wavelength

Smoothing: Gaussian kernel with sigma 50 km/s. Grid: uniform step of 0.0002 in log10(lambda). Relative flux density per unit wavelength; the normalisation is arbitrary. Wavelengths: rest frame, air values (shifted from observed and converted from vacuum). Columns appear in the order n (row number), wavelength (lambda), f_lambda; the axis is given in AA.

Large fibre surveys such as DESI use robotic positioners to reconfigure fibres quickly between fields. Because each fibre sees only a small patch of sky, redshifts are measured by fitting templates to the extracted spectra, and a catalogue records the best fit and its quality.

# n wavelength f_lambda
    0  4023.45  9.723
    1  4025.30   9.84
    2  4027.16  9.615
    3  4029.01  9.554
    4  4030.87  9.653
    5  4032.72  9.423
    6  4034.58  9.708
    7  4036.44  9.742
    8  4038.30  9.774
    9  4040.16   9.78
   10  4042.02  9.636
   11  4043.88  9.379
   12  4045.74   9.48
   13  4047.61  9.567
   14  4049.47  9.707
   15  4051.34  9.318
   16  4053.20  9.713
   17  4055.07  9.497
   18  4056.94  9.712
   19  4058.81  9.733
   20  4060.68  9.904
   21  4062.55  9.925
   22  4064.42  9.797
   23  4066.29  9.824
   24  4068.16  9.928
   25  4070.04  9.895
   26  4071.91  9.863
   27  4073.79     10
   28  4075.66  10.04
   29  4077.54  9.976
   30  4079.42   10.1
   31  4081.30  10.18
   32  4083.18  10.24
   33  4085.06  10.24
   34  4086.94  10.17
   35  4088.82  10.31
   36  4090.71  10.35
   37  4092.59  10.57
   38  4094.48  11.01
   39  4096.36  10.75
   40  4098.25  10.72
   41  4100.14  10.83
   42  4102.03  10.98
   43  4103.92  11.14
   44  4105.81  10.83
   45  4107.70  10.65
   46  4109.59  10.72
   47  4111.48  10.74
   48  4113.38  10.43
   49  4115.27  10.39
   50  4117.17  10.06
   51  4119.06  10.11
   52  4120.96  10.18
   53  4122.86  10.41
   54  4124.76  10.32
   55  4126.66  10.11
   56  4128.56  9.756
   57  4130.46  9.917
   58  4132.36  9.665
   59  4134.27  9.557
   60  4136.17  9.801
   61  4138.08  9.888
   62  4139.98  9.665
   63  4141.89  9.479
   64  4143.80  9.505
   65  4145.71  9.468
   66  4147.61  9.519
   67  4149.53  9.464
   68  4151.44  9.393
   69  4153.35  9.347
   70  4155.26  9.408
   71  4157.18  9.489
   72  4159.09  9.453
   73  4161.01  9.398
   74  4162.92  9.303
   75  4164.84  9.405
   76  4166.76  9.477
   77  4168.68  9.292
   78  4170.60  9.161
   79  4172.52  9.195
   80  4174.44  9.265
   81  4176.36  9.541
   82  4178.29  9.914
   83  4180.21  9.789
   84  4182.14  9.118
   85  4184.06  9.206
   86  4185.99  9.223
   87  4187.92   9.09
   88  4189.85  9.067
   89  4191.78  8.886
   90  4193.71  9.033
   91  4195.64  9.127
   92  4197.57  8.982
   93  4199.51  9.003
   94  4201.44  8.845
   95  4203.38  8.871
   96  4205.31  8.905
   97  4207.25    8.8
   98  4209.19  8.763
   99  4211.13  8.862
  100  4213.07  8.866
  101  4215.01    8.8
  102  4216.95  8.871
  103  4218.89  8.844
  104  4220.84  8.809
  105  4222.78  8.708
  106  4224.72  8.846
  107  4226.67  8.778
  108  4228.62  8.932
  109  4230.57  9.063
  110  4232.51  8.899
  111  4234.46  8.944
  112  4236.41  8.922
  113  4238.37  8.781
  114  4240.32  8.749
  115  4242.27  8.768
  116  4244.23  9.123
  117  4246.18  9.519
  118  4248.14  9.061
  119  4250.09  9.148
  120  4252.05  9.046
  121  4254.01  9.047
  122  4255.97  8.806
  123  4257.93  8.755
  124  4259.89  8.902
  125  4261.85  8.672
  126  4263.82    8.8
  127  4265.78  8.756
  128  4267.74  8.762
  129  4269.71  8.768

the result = -3.1 AA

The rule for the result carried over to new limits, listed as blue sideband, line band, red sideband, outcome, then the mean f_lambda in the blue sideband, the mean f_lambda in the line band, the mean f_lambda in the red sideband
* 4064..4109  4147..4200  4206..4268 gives 1.13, 10.4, 9.3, 8.89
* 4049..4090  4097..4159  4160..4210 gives -3.28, 9.92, 10.1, 9.18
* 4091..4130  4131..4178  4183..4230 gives 1.50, 10.5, 9.47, 8.92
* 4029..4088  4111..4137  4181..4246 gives -1.81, 9.8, 10.1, 8.93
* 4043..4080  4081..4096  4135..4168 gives -1.12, 9.77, 10.4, 9.5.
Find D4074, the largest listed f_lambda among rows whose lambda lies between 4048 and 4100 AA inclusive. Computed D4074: 11.01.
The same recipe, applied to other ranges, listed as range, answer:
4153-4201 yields 9.914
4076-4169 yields 11.14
